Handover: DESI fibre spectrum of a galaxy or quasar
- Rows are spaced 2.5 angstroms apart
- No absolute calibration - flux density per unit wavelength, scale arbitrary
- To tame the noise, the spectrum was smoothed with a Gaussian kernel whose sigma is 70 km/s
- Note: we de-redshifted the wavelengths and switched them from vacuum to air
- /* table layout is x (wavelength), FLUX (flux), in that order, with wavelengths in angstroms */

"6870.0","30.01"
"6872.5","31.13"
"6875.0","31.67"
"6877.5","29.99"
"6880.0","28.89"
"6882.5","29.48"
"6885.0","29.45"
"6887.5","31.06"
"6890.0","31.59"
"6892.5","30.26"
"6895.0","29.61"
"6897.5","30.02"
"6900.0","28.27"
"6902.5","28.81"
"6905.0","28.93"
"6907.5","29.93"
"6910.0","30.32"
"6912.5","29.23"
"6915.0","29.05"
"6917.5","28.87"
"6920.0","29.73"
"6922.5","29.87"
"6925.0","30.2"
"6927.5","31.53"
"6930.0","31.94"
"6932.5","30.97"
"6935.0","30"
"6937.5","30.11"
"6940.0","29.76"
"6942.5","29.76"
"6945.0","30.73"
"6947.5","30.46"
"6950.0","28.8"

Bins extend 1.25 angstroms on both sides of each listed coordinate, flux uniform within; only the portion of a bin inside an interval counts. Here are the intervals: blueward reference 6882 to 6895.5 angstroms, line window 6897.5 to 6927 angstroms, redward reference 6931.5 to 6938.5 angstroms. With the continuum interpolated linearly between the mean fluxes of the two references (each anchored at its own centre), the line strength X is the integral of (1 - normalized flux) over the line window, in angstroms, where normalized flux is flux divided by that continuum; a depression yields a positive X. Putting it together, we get 0.8 angstroms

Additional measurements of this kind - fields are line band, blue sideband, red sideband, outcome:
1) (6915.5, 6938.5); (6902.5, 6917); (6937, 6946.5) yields -0.42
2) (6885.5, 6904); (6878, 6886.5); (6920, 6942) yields -0.16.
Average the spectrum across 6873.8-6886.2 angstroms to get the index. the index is 29.9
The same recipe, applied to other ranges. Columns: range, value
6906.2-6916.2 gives 29.6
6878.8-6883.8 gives 29.2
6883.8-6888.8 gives 30.3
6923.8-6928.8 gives 30.9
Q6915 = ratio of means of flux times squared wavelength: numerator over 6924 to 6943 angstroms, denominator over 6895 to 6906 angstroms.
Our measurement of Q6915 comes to 1.1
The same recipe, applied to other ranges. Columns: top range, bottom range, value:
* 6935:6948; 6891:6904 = 1.04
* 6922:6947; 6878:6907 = 1.04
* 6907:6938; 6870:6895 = 1.01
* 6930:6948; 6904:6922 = 1.04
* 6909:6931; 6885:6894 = 0.99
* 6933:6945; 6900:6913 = 1.03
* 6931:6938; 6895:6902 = 1.05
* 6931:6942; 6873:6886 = 1.02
